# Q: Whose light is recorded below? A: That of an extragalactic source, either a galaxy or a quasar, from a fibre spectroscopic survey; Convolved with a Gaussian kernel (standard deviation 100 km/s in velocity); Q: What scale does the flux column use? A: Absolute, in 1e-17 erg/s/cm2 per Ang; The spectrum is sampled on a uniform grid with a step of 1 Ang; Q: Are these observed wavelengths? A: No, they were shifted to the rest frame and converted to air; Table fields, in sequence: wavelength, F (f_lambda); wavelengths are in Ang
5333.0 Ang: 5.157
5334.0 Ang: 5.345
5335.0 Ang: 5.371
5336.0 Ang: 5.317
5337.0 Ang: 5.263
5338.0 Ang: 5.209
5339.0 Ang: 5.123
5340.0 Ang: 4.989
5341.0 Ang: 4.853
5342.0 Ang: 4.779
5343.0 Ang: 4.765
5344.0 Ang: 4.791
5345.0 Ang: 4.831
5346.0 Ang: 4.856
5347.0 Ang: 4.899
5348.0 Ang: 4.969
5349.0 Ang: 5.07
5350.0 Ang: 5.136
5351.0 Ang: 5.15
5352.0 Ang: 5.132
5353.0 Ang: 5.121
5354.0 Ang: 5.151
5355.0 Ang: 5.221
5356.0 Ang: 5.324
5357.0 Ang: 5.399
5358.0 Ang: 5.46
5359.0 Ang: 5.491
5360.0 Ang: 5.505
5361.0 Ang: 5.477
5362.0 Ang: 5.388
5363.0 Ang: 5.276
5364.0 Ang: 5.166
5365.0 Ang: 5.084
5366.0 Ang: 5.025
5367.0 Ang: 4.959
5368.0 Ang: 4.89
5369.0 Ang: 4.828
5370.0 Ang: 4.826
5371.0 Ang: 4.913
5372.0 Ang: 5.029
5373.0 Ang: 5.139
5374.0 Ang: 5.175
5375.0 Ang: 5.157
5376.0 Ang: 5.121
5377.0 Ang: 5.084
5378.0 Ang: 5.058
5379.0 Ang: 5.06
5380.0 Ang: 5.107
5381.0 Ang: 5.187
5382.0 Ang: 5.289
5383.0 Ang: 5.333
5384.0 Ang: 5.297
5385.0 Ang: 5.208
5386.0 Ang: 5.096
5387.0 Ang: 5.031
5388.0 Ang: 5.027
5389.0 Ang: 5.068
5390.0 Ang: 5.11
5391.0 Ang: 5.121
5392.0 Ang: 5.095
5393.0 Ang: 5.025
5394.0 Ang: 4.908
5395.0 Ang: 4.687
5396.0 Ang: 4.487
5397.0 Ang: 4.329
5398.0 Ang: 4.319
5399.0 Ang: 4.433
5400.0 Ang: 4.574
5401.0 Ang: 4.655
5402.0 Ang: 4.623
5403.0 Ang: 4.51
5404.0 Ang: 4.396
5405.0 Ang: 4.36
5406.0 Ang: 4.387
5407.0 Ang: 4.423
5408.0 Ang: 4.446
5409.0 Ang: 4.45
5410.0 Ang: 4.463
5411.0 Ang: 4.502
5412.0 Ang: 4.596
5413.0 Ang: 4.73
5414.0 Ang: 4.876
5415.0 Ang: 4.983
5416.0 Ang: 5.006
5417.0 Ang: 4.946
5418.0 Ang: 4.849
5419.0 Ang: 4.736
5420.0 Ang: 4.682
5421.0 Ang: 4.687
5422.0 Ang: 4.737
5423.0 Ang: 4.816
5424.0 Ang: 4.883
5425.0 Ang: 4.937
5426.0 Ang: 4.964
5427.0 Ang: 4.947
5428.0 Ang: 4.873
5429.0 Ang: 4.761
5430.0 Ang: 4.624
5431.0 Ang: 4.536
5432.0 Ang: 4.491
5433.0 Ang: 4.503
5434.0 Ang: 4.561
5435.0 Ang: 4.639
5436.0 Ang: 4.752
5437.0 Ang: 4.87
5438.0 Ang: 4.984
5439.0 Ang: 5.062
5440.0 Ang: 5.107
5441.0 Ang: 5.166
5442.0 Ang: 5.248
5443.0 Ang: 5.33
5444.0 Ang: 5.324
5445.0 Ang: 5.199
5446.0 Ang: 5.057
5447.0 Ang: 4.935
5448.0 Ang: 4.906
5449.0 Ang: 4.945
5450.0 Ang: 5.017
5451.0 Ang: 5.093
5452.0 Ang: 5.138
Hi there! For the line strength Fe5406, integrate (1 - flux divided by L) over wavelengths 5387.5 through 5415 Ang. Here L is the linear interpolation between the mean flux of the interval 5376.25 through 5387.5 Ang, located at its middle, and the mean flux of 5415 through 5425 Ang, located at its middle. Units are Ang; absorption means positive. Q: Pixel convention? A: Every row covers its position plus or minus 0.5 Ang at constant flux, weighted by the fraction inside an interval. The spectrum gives 1.8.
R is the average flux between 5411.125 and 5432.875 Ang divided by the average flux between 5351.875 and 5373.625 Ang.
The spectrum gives 0.9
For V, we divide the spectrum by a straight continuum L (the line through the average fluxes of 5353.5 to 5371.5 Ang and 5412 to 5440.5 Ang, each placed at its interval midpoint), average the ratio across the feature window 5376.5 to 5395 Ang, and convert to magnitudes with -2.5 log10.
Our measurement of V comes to -0.012 mag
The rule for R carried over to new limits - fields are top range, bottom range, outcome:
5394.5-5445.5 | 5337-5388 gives 0.93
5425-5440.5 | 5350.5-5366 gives 0.91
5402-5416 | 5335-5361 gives 0.89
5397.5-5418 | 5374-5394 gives 0.90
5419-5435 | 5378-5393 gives 0.92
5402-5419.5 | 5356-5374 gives 0.89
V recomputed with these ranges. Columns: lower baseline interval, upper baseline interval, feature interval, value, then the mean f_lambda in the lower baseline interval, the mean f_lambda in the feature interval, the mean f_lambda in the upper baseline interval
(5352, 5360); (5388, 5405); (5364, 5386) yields -0.01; 5.31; 5.09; 4.71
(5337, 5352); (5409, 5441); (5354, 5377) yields -0.05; 4.97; 5.17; 4.78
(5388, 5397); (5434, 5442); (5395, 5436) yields 0.06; 4.91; 4.64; 4.94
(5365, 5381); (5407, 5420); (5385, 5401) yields 0.01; 5.03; 4.83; 4.7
